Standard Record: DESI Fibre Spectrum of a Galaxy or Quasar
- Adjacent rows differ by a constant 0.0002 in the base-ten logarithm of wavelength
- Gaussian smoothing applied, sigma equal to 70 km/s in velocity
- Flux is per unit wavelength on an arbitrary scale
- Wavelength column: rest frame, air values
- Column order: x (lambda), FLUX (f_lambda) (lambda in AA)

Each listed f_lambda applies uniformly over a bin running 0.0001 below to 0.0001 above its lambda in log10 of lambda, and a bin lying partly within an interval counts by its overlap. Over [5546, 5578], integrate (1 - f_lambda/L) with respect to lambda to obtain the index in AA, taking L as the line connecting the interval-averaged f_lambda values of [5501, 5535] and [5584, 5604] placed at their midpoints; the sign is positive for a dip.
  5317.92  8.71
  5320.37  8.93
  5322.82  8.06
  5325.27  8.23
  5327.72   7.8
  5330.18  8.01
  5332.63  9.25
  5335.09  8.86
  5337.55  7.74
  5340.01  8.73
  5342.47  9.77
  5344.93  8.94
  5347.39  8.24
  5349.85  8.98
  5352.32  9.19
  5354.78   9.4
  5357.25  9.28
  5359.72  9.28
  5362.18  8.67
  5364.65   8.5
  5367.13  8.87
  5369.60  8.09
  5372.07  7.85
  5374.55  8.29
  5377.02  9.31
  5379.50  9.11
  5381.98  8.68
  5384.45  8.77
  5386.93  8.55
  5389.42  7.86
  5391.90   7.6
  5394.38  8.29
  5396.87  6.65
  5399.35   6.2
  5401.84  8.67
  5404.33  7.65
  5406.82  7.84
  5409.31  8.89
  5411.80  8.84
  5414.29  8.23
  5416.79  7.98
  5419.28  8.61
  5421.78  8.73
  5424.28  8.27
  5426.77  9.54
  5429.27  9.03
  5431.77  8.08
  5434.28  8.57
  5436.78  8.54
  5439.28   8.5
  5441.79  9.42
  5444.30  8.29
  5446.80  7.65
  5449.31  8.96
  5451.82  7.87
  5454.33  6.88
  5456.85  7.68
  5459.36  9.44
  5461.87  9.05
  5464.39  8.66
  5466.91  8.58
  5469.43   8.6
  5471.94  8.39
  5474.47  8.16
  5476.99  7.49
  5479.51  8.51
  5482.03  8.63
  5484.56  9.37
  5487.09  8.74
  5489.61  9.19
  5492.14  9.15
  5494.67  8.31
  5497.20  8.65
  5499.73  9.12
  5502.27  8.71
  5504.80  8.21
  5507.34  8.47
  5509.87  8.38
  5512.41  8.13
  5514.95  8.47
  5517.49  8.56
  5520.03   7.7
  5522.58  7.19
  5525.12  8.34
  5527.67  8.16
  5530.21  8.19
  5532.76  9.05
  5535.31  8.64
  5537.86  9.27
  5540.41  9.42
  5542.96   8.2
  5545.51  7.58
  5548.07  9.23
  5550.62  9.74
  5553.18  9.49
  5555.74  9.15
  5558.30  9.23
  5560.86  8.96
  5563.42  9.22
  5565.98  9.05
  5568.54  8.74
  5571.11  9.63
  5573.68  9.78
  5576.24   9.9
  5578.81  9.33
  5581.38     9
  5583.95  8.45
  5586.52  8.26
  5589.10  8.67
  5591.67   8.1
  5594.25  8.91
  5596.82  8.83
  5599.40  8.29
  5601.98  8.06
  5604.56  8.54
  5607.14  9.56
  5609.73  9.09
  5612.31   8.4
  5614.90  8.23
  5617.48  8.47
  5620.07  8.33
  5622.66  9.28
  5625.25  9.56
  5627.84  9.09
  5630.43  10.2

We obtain -3.5 AA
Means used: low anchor 8.28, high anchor 8.45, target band 9.3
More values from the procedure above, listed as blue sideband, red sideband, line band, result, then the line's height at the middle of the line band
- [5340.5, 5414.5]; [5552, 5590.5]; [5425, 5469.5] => 1.0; 8.72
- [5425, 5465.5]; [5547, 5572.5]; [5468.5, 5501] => 0.5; 8.76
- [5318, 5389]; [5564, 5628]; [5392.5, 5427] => 2.4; 8.72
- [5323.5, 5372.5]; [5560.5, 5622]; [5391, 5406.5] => 2.1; 8.72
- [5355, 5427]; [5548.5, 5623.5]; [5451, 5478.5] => 1.0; 8.58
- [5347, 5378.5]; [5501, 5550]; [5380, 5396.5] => 0.9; 8.73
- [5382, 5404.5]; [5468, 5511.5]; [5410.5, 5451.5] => -2.1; 8.15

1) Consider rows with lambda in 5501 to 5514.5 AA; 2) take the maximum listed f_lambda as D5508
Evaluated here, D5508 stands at 8.71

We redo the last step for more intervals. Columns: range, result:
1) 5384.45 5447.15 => 9.54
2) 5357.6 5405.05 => 9.31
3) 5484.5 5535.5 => 9.37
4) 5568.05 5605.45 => 9.9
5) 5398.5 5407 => 8.67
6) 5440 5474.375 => 9.44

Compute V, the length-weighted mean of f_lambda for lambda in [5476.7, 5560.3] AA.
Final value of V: 8.64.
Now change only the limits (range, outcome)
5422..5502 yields 8.56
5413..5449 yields 8.54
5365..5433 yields 8.32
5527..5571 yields 8.93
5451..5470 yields 8.34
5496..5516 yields 8.52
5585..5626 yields 8.65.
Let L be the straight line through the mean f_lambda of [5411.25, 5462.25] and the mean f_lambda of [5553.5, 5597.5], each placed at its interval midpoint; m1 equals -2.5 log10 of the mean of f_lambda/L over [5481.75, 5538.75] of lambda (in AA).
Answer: 0.028 mag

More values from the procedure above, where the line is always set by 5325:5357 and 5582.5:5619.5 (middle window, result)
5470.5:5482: 0.06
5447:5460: 0.08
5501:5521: 0.04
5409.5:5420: 0.03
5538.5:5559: -0.05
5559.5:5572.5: -0.07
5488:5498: -0.03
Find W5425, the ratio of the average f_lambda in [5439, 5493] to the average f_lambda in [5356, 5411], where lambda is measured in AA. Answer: 1.02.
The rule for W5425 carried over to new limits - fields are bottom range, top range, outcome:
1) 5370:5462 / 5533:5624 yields 1.07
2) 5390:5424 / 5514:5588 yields 1.10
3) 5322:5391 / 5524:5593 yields 1.03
